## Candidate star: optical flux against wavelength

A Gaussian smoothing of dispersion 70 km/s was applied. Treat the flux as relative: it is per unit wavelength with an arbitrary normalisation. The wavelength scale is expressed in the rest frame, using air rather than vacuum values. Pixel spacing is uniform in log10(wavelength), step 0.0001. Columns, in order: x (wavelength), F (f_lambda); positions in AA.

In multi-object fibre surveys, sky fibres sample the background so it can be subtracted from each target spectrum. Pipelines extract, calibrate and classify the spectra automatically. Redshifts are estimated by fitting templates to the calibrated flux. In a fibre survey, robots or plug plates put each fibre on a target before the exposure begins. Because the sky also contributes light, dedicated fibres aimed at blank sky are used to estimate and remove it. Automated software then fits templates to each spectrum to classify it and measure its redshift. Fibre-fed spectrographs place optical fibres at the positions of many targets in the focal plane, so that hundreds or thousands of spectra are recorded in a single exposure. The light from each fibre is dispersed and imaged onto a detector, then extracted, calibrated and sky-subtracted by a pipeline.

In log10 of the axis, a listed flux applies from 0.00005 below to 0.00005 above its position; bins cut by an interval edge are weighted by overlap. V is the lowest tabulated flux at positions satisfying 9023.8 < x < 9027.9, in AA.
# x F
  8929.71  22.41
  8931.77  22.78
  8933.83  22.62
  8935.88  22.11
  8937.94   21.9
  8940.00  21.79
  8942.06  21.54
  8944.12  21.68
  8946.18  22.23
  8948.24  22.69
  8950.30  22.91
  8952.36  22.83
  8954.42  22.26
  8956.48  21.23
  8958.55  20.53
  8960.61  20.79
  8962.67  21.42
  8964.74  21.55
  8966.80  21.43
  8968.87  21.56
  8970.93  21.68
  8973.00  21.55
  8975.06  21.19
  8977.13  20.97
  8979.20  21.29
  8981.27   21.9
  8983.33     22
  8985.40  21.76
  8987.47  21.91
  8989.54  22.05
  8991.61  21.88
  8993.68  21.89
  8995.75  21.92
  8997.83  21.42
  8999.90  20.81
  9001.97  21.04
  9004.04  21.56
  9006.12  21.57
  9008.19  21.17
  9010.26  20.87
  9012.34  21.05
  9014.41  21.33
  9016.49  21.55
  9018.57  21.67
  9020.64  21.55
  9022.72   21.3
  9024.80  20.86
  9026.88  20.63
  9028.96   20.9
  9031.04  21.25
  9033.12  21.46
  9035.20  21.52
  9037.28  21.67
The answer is 20.63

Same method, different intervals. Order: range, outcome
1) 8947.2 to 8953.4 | 22.69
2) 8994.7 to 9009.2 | 20.81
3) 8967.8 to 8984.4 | 20.97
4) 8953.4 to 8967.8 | 20.53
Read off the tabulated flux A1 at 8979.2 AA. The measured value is 21.29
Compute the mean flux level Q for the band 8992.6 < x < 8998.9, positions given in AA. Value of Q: 21.7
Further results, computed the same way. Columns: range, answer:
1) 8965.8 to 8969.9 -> 21.5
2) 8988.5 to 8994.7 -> 21.9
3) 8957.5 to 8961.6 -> 20.6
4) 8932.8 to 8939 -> 22.2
